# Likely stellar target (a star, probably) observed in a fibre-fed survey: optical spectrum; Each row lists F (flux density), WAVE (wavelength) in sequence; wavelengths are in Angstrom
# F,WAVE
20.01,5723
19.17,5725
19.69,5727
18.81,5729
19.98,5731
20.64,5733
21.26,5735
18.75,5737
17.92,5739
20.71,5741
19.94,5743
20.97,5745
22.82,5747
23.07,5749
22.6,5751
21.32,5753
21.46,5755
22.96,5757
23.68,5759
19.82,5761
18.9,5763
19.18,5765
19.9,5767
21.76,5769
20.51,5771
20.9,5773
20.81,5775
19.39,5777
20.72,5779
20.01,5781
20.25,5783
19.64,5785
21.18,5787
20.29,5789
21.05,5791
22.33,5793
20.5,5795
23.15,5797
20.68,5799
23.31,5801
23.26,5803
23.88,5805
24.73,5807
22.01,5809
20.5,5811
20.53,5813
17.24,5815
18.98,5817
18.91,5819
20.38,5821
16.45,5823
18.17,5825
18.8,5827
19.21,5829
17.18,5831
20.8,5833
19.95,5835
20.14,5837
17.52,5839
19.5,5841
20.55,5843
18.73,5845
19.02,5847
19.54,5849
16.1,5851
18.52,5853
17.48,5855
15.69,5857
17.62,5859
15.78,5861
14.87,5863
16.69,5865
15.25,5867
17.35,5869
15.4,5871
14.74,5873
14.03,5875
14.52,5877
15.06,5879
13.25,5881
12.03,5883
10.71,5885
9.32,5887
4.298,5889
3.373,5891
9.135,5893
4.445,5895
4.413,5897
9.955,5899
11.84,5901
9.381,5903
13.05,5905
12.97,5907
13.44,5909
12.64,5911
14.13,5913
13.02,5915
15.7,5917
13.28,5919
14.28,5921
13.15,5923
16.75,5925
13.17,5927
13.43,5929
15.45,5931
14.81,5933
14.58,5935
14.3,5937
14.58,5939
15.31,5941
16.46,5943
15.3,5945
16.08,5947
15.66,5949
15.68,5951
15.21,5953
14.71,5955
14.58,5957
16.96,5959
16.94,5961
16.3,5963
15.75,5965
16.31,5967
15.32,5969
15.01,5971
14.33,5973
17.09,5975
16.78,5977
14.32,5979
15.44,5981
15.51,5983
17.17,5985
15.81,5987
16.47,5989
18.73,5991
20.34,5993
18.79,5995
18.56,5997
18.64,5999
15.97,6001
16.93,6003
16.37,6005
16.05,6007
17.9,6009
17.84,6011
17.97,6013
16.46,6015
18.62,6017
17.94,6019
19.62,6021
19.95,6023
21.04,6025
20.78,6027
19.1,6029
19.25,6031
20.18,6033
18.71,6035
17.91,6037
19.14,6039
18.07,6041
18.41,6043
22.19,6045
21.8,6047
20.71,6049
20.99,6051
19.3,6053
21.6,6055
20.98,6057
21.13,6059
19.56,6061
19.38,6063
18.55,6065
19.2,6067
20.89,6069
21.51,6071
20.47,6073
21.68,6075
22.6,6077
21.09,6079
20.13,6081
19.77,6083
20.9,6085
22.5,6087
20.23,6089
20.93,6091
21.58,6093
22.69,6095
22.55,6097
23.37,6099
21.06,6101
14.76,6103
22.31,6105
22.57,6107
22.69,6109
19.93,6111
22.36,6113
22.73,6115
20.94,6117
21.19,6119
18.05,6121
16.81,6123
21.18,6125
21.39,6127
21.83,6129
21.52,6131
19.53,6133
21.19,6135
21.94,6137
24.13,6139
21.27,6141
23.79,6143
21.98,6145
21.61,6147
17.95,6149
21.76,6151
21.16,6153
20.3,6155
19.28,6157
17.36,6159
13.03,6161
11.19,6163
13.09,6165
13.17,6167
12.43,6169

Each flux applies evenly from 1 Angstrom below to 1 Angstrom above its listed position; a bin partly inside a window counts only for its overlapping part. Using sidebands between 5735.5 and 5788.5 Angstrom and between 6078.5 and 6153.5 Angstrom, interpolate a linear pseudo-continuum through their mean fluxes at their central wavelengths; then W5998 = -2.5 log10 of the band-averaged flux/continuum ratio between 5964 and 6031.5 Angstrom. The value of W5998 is 0.20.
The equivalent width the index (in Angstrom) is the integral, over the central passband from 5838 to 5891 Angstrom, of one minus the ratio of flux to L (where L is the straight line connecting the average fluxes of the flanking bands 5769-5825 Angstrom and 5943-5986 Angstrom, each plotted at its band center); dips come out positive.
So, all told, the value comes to 10.0 Angstrom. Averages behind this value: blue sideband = 20.8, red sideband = 15.8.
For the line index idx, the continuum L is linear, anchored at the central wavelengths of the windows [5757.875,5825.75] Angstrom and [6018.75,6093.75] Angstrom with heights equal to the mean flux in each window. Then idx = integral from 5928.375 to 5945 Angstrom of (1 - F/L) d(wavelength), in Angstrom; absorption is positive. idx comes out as 4.5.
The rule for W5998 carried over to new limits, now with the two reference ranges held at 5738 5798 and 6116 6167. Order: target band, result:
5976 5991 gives 0.243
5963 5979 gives 0.272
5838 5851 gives 0.096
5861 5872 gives 0.280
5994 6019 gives 0.148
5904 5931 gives 0.422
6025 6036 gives 0.015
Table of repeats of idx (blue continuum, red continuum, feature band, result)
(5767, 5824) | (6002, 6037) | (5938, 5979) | 7.4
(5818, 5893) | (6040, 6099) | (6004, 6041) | 2.2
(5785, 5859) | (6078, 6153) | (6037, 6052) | 0.6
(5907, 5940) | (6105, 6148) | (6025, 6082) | -4.3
